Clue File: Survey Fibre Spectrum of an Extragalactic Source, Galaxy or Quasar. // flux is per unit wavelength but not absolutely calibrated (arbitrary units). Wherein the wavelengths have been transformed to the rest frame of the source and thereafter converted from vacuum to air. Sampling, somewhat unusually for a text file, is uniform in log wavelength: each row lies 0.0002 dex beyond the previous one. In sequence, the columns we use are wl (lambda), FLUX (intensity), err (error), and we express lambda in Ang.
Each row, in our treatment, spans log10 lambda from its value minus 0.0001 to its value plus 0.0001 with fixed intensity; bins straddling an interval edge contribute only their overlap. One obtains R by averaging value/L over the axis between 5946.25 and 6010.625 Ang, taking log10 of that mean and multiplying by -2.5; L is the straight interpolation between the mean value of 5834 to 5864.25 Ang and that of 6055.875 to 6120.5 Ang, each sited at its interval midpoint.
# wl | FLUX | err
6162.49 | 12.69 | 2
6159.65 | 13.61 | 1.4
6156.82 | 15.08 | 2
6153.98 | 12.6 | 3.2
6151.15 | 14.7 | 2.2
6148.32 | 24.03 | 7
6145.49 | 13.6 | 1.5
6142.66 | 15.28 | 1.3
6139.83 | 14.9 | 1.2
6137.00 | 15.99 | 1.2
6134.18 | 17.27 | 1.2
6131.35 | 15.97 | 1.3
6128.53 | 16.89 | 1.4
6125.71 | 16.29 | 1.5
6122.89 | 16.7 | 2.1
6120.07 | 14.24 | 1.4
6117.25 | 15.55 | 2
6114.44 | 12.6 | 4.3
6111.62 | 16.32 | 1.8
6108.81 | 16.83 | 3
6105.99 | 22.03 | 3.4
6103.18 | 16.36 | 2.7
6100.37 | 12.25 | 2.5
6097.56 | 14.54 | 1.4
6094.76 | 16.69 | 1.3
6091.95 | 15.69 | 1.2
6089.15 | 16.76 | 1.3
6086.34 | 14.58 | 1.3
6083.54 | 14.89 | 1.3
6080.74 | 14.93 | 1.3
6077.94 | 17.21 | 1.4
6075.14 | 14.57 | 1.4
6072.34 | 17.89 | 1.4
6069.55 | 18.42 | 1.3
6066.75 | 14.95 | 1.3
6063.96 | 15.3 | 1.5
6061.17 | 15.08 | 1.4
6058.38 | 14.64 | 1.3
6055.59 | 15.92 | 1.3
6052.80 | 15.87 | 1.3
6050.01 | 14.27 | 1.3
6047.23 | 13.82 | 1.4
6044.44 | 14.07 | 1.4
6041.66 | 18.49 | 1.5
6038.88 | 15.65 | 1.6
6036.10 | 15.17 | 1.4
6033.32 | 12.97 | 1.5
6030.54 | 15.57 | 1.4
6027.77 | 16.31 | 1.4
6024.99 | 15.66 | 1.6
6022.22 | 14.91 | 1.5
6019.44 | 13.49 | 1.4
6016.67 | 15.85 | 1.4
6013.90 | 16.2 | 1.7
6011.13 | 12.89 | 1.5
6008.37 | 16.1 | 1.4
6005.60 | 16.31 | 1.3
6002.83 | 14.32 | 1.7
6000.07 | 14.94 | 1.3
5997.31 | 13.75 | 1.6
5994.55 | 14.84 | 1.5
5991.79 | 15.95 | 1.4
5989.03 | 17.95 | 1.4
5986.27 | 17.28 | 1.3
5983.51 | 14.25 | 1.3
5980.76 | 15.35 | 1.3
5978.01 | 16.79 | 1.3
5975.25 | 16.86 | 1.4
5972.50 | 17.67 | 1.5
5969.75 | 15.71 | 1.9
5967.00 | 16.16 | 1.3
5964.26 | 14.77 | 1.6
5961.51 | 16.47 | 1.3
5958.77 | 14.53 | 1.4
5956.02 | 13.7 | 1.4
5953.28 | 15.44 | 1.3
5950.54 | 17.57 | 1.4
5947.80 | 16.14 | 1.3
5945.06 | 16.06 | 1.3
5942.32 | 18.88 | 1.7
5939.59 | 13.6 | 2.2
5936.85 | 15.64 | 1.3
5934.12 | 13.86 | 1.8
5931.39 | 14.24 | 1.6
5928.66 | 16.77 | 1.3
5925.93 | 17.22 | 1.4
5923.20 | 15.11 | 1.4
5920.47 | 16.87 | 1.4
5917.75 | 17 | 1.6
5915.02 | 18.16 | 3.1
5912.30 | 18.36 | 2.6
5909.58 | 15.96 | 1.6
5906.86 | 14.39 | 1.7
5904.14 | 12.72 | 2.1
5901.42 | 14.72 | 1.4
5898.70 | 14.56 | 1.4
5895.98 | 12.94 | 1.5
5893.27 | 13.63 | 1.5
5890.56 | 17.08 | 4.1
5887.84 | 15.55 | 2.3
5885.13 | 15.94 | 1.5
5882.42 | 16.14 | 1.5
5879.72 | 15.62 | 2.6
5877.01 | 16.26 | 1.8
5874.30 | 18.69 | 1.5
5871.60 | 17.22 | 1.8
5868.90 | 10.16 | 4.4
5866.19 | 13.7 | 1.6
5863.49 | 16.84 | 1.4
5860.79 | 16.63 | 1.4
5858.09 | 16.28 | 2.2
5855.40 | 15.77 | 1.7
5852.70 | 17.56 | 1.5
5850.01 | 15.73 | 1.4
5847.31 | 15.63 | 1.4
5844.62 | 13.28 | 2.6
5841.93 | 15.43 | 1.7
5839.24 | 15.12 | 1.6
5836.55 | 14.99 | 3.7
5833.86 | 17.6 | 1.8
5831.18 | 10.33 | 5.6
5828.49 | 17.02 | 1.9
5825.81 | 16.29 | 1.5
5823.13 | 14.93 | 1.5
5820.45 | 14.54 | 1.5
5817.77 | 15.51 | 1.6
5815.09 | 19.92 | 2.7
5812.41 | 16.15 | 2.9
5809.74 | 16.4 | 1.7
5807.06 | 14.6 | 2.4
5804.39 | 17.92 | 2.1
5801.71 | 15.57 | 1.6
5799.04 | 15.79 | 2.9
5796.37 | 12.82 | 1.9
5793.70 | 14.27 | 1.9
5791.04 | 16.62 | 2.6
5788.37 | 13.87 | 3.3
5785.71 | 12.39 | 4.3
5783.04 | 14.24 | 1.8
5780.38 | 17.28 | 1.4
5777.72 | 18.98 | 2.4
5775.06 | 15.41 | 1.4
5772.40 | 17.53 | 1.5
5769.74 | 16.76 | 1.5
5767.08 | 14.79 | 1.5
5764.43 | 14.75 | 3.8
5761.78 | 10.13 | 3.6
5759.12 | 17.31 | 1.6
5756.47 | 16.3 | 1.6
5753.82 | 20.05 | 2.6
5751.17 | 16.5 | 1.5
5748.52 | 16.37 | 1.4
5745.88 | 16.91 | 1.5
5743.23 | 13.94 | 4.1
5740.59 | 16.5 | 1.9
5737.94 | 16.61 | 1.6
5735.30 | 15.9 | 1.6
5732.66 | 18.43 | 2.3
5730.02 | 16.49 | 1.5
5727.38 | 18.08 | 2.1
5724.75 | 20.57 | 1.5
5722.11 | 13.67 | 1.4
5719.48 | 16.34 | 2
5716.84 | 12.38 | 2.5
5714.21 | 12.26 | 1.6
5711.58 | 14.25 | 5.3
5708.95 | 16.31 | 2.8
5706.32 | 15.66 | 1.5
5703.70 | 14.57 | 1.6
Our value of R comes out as 0.00 mag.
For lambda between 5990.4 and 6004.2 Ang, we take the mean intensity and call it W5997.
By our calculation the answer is 14.8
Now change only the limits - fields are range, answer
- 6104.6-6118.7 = 16.6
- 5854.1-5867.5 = 15.9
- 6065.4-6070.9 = 16.7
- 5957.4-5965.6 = 15.3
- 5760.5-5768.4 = 13.3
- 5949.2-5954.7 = 16.5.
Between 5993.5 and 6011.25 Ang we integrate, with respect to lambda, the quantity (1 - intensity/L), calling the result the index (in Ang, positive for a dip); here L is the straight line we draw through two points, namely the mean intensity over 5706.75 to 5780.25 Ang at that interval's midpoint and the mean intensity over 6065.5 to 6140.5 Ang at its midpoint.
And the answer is 1.3 Ang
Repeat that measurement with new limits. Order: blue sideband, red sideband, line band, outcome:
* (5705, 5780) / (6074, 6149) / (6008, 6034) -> 1.6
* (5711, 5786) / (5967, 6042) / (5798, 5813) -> -0.2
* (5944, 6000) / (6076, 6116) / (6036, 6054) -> 0.6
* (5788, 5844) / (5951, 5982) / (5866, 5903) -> 1.1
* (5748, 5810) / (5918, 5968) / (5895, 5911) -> 1.5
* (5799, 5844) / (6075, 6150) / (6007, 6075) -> 2.5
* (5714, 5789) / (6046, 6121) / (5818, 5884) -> 1.6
